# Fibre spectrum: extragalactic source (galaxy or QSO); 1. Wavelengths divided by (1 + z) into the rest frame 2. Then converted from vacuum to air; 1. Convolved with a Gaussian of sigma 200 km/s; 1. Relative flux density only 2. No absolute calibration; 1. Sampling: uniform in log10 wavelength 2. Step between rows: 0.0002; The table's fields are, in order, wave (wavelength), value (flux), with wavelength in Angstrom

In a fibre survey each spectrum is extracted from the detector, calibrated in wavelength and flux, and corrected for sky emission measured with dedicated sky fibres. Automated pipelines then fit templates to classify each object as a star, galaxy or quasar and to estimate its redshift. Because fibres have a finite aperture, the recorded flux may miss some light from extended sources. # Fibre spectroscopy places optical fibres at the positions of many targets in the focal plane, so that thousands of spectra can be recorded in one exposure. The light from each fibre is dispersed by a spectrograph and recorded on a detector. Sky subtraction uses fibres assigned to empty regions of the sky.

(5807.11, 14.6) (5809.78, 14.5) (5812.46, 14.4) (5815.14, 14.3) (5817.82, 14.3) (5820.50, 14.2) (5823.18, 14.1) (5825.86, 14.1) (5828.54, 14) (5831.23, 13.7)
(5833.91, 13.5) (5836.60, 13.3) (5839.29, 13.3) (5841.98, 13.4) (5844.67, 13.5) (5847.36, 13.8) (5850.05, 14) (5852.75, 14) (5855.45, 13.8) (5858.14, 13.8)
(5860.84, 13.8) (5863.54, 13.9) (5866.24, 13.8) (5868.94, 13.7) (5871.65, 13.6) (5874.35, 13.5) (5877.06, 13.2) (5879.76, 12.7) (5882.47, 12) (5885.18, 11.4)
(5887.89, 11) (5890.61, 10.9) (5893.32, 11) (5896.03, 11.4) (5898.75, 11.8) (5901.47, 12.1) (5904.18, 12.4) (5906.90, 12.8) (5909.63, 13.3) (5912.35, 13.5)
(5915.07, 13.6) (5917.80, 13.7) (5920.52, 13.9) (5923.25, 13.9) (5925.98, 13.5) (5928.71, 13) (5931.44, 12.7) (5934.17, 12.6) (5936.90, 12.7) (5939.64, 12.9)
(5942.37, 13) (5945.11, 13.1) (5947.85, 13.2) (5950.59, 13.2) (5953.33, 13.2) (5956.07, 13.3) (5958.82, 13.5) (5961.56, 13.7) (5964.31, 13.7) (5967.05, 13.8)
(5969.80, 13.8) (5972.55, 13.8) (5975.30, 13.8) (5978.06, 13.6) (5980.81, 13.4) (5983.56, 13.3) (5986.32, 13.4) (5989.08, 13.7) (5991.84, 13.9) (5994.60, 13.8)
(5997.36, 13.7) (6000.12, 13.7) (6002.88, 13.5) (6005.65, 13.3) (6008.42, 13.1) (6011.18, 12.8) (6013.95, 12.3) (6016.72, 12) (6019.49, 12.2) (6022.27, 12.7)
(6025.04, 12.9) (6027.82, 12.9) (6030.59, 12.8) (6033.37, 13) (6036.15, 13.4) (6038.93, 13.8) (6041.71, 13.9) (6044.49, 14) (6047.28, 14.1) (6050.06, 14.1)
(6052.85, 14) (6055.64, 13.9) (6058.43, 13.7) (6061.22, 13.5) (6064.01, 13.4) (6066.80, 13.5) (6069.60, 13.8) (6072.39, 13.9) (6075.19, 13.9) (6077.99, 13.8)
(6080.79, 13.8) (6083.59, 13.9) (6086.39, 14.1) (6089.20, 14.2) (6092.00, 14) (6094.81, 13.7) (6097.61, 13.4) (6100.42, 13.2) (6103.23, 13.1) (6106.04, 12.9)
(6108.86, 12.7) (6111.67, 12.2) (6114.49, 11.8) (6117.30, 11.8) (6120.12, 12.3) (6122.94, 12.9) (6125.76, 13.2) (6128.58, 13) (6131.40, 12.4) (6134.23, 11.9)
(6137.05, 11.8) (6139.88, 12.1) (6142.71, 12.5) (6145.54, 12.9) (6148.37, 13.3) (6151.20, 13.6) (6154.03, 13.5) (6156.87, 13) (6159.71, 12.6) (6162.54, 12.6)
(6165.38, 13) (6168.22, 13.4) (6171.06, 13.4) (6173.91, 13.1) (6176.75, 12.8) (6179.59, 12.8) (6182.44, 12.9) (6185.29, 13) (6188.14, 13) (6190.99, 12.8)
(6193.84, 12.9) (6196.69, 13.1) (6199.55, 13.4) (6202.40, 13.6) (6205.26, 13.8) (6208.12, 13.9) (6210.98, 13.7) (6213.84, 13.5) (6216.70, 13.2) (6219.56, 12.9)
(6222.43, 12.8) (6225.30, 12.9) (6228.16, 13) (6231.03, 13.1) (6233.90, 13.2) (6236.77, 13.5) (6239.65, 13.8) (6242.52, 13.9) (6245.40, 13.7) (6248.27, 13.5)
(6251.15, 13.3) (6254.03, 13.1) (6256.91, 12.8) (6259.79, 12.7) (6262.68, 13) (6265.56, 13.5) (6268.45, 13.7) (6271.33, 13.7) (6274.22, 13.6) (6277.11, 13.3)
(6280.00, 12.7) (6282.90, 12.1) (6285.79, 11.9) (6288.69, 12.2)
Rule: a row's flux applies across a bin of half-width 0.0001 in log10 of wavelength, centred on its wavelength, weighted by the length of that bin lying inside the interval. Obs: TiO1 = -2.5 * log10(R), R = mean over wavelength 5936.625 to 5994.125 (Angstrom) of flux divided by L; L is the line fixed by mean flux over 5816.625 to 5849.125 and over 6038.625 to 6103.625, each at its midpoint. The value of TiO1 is 0.03 mag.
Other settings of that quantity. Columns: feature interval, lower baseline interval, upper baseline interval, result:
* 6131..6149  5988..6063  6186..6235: 0.076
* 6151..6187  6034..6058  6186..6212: 0.034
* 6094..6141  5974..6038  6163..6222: 0.050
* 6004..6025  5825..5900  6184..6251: 0.043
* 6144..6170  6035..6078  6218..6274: 0.034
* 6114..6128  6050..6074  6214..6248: 0.092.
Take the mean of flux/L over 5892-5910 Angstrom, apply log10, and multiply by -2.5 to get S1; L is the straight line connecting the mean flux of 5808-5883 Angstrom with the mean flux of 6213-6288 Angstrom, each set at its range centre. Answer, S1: 0.14 mag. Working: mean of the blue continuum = 13.7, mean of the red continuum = 13.2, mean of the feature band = 12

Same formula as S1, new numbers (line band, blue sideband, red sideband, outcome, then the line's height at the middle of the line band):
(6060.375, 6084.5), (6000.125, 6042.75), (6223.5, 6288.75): -0.06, 13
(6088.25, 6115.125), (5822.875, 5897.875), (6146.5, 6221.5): 0.00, 13.2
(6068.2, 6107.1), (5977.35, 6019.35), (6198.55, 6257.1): -0.03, 13.3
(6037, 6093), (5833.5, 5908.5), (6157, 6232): -0.07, 13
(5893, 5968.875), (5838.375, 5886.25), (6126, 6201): 0.02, 13.3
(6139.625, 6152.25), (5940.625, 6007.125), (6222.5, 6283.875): 0.03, 13.3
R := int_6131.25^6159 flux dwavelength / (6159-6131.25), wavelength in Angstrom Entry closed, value 12.7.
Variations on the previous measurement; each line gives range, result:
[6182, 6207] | 13.2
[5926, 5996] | 13.4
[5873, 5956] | 12.7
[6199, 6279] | 13.4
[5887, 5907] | 11.6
